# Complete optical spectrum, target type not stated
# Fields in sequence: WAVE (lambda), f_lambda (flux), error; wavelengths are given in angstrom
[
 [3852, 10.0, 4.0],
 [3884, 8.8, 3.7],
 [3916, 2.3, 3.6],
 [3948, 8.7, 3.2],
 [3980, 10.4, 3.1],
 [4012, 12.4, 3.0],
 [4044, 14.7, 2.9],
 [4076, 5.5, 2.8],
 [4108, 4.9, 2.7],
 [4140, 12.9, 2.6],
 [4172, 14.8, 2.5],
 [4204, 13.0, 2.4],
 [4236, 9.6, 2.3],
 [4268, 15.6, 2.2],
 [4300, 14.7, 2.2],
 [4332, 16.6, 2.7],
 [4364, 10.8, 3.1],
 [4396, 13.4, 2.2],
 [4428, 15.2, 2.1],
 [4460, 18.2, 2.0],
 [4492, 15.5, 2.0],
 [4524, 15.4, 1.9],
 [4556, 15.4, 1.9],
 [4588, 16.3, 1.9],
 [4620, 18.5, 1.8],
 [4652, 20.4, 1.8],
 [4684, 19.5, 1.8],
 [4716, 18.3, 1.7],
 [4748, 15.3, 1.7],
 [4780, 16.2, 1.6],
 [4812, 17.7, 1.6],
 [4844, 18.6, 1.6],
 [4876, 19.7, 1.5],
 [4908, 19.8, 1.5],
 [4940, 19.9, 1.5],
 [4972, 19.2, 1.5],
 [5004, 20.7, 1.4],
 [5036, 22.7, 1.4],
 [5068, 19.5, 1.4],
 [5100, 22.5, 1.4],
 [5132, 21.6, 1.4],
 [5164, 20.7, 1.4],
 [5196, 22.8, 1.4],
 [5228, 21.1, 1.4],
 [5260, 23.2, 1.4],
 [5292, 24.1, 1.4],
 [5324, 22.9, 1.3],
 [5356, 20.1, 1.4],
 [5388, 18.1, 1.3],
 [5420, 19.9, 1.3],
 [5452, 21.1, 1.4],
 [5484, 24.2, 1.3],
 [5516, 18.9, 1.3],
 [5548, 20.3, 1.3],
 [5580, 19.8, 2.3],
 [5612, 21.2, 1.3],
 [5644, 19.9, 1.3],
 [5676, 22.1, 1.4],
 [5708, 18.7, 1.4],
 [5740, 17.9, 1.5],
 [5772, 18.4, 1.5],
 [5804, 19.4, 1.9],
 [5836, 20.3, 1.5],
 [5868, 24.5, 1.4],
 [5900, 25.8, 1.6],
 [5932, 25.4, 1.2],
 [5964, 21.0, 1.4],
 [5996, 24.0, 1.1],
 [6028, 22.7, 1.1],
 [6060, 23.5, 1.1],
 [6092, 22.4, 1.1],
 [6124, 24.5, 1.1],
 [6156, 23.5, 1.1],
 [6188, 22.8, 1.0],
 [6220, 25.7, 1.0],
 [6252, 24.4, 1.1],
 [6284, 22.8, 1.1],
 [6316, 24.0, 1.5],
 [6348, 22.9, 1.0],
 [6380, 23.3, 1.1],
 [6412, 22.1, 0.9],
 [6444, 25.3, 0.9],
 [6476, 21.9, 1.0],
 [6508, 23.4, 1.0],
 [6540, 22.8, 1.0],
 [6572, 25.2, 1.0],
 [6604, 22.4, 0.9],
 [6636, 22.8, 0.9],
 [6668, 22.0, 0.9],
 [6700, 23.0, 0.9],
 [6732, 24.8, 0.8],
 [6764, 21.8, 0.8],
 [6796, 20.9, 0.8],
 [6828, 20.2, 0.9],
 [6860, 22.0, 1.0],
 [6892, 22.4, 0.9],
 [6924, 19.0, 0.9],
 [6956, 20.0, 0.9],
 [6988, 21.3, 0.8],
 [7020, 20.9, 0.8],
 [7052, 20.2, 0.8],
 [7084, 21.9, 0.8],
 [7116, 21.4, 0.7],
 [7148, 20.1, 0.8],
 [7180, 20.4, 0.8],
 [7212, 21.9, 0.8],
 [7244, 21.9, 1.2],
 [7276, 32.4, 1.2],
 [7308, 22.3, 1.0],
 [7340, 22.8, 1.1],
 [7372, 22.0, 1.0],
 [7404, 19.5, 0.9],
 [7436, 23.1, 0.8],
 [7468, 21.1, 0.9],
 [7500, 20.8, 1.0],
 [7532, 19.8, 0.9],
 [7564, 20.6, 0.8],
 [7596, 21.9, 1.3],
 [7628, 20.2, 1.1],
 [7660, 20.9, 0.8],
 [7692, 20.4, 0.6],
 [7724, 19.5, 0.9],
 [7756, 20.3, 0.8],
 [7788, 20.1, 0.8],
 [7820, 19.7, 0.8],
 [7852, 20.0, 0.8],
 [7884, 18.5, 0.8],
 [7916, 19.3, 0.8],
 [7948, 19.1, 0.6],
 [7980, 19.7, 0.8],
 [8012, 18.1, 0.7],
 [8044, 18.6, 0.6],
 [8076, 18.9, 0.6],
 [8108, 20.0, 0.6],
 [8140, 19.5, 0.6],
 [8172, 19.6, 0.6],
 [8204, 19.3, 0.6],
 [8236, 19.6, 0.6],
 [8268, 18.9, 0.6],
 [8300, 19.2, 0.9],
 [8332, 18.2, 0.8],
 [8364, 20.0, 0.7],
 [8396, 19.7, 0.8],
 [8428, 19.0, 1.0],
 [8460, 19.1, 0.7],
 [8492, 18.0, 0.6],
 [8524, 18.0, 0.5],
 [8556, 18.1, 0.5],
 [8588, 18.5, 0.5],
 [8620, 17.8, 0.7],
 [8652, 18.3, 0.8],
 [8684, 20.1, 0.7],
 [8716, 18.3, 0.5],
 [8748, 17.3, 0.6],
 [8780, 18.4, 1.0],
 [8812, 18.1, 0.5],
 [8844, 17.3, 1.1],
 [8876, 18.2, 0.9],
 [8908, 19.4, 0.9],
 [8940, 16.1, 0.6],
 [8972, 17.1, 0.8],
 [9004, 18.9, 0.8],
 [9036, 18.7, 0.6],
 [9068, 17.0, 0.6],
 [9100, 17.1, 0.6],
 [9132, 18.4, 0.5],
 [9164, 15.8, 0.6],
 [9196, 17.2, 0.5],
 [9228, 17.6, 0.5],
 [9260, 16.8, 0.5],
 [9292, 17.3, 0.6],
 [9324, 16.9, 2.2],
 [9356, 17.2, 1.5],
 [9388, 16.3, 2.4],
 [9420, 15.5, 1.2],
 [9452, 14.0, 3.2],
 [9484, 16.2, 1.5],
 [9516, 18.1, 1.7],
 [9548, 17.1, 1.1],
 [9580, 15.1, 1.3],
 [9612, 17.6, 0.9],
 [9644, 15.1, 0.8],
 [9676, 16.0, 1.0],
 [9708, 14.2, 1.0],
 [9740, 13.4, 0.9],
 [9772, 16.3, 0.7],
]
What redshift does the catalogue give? 0.11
